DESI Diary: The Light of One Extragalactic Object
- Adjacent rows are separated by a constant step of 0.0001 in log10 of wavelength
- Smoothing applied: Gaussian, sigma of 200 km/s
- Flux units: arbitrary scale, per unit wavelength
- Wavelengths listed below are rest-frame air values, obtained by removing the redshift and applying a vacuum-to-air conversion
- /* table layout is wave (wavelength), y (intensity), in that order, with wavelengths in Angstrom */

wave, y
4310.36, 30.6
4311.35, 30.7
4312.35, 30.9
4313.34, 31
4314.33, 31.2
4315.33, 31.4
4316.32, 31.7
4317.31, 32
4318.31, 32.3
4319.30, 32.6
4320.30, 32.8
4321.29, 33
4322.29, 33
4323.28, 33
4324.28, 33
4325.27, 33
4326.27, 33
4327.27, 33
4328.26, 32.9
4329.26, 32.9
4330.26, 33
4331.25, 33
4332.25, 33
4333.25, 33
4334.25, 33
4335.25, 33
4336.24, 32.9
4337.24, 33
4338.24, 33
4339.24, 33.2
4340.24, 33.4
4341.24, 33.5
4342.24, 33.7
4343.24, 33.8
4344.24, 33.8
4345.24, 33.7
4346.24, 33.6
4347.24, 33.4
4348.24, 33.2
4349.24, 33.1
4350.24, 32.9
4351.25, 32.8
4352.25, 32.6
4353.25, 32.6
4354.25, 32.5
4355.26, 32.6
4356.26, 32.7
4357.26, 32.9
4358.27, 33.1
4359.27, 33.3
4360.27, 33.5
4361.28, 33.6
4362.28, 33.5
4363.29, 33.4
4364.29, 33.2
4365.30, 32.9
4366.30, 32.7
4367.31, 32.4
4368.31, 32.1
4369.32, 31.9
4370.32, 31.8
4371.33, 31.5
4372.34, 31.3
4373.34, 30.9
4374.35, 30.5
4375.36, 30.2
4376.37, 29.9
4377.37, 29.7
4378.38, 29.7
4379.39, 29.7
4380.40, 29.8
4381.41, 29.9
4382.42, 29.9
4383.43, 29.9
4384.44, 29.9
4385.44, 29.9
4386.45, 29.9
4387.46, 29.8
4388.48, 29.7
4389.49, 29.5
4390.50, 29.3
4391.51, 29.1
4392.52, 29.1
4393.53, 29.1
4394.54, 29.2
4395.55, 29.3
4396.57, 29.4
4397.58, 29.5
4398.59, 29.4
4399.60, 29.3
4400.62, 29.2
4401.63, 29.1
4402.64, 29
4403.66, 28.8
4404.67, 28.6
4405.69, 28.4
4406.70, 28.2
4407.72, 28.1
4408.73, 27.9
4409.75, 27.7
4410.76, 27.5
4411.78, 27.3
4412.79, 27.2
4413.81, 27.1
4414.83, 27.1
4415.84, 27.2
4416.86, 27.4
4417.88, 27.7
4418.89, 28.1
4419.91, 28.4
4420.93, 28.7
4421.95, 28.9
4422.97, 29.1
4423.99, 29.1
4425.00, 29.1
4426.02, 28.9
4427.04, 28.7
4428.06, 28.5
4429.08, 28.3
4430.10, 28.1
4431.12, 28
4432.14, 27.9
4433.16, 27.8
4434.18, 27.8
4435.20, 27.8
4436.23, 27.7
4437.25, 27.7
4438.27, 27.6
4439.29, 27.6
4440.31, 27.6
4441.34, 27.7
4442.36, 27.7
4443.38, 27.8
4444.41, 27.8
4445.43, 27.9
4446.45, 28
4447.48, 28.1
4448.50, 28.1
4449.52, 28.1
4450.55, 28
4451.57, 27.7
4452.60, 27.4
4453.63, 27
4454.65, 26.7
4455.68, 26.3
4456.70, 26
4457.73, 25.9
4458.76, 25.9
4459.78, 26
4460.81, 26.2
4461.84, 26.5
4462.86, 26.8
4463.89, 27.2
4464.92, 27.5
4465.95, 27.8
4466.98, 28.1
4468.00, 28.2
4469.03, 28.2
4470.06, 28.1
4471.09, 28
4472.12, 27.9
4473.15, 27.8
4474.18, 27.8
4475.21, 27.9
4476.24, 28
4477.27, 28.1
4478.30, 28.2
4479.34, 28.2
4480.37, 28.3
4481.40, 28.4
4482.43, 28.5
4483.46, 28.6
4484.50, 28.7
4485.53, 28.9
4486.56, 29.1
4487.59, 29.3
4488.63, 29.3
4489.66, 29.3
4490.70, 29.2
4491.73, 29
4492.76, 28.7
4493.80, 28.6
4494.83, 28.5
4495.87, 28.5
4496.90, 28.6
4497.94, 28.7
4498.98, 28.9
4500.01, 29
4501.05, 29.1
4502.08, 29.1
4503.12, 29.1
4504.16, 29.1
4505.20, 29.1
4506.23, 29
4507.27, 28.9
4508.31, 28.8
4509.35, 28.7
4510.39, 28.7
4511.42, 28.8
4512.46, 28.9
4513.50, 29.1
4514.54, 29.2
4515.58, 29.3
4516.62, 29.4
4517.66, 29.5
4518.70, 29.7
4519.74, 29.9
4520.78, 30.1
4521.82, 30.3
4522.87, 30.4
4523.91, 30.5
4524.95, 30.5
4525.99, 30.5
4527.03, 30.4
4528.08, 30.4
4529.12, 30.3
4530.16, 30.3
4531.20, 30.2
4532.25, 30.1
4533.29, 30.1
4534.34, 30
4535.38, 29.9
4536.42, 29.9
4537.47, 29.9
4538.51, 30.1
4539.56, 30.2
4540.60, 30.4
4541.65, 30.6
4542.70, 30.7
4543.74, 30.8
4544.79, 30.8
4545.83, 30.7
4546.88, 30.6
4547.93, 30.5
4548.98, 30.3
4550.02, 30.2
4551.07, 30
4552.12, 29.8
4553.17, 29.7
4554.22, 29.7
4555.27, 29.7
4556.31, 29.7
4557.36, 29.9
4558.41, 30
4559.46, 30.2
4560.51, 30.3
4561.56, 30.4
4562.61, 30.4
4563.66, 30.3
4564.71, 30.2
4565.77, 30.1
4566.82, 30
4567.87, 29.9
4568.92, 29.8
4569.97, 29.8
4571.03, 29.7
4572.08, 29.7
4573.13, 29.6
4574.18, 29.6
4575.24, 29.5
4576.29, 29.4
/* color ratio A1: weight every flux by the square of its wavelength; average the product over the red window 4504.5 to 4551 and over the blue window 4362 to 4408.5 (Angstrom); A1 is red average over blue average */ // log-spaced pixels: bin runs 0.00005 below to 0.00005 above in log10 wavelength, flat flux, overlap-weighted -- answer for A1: 1.06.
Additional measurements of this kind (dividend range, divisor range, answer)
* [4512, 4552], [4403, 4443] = 1.13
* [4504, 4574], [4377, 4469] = 1.12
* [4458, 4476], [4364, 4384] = 0.92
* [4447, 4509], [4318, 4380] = 0.91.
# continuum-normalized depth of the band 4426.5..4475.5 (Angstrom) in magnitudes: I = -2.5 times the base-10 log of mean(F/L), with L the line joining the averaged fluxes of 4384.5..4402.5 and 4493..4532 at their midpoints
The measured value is 0.07 mag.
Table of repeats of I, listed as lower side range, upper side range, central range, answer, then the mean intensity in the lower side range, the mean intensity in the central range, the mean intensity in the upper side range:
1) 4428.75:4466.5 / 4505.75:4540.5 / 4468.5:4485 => 0.006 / 27.4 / 28.2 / 29.8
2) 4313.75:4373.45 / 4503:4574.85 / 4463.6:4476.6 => 0.112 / 32.8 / 27.9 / 29.9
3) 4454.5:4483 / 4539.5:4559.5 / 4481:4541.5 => -0.019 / 27.5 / 29.4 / 30.2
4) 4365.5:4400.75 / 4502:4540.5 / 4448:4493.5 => 0.076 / 30.2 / 27.8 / 29.7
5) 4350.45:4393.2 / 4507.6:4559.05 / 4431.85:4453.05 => 0.109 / 31.3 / 27.8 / 30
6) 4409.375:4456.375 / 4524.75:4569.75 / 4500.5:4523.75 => 0.007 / 27.9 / 29.3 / 30.2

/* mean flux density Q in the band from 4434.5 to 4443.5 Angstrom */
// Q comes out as 27.7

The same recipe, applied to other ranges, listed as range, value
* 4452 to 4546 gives 28.8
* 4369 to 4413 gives 29.4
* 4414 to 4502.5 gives 28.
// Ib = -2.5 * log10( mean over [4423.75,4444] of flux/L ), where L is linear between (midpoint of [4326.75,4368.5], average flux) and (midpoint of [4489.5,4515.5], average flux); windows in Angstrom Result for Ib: 0.10 mag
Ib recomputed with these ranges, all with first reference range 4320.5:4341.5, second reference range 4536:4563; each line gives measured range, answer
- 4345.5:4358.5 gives -0.005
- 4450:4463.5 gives 0.178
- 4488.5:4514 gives 0.070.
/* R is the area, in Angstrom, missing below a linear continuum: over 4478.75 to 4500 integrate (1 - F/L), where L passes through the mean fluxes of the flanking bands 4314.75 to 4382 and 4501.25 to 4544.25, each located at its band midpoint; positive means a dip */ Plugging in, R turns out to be 1.07 Angstrom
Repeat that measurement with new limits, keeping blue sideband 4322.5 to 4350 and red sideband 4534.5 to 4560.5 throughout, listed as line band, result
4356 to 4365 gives -0.1 Angstrom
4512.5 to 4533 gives 0.4 Angstrom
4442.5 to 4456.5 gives 1.8 Angstrom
